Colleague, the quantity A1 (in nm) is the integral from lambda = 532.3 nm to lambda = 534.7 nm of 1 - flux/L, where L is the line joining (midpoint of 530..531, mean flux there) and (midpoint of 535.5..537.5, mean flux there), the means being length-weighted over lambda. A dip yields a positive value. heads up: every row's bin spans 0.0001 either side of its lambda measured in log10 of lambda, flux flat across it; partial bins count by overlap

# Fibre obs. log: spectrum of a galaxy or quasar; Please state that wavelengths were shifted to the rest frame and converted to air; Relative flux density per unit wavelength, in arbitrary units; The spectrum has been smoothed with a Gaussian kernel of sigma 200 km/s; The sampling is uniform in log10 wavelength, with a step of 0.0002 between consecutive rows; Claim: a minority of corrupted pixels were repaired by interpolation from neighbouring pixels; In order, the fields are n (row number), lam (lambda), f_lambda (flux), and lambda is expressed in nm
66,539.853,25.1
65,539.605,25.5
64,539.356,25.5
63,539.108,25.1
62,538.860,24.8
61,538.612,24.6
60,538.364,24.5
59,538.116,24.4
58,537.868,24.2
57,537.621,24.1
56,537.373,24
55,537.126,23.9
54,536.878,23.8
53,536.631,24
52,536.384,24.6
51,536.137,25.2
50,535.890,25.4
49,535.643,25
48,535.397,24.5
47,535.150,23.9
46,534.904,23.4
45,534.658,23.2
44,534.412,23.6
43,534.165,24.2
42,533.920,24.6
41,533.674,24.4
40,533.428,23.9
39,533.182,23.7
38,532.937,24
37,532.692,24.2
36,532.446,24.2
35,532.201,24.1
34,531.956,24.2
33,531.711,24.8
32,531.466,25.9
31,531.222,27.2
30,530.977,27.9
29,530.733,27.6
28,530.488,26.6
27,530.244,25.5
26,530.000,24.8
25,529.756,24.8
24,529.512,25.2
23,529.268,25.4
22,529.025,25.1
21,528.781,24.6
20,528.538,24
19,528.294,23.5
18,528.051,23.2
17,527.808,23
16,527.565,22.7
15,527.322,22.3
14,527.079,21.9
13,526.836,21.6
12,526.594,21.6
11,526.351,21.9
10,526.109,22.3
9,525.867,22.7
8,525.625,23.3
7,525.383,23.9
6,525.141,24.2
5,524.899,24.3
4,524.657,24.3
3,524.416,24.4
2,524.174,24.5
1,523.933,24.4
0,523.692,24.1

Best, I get 0.14 nm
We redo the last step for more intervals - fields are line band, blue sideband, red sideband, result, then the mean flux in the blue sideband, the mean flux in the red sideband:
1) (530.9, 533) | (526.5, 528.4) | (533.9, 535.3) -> -0.17 nm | 22.5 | 23.8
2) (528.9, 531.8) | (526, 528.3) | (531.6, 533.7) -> -0.31 nm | 22.3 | 24.1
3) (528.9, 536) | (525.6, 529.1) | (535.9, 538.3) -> -0.38 nm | 22.9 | 24.3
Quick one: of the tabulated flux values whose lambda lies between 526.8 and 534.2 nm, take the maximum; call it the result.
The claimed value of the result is 27.9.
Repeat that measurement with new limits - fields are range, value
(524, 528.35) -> 24.5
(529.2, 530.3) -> 25.5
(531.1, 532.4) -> 27.2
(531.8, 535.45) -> 24.6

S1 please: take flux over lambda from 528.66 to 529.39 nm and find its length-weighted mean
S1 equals 25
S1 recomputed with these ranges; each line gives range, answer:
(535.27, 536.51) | 24.9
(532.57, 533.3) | 24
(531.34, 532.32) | 24.8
